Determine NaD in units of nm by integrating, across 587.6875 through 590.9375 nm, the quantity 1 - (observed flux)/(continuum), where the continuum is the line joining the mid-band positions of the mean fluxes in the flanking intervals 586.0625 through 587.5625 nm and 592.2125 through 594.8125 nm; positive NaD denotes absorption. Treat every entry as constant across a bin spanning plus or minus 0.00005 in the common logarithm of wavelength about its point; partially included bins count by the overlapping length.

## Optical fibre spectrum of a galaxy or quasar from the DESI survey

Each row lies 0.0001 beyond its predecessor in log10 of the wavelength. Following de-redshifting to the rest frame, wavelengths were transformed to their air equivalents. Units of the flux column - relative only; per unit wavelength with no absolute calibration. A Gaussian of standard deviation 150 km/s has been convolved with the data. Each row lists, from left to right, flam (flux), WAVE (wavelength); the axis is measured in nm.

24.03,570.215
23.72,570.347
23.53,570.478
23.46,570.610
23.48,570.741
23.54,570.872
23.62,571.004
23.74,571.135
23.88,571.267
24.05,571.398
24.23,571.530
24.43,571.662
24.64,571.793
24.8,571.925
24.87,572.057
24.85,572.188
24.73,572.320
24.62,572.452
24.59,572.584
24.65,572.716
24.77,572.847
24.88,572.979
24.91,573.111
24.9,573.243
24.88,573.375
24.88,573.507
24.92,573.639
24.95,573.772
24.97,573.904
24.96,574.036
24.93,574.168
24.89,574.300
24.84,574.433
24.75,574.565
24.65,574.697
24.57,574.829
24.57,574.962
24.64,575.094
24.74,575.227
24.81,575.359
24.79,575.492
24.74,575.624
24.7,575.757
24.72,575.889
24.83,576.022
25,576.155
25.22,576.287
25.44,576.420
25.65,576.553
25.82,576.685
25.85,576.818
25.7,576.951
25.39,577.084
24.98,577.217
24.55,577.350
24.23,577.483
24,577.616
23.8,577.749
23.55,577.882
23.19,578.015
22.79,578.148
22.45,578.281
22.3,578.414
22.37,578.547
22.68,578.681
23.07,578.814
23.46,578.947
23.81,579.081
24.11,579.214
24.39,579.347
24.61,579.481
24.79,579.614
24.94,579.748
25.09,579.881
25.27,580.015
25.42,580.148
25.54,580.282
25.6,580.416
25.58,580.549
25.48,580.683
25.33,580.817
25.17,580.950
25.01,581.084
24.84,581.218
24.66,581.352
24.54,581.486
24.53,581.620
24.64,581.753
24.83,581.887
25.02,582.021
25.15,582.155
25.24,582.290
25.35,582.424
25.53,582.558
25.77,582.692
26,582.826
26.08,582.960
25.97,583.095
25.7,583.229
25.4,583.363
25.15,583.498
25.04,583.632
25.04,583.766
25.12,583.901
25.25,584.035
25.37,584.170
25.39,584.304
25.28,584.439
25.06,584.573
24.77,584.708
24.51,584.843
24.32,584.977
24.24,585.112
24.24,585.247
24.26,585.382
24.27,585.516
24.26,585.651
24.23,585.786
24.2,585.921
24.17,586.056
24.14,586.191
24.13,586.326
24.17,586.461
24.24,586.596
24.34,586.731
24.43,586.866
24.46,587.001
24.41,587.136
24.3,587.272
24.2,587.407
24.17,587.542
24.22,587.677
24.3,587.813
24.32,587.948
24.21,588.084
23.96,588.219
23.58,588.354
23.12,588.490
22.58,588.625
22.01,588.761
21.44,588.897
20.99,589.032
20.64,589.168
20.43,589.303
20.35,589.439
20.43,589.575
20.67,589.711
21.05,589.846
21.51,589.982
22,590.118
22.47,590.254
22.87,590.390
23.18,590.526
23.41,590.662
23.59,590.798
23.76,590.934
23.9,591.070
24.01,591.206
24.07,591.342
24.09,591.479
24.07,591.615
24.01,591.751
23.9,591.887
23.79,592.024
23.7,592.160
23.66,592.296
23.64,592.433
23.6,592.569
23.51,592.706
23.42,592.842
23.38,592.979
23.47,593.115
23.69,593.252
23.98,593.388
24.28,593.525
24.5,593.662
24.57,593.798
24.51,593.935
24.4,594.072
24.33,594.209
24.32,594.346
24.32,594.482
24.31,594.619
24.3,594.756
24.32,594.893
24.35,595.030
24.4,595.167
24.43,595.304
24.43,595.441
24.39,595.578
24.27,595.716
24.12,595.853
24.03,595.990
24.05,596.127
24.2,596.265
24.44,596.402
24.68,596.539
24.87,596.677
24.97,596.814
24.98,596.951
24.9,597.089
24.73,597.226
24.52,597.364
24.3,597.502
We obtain 0.242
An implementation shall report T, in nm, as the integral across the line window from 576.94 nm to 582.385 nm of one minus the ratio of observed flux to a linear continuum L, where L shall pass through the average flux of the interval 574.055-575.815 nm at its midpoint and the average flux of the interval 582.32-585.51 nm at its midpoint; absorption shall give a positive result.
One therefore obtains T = 0.12 nm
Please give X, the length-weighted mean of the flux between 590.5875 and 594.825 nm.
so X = 24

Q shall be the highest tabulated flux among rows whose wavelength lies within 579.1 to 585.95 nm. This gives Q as 26.08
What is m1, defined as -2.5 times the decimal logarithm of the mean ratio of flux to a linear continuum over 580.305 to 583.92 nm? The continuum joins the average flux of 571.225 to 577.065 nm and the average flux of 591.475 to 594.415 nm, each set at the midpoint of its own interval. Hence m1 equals -0.03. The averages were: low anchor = 24.9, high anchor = 24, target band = 25.3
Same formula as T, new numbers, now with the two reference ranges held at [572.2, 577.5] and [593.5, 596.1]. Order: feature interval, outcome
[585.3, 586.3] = 0.016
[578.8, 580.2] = 0.016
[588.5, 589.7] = 0.163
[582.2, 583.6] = -0.052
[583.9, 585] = -0.017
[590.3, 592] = 0.051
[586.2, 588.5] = 0.036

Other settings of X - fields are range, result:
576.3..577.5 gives 25.3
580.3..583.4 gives 25.3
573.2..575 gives 24.8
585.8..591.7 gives 23.2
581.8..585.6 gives 25.1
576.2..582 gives 24.5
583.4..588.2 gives 24.5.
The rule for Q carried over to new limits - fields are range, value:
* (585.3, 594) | 24.57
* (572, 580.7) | 25.85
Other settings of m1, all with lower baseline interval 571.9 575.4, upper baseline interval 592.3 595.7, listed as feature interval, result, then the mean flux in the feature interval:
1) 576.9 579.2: 0.04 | 23.7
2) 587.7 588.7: 0.03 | 23.7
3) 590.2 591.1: 0.04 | 23.3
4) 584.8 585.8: 0.00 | 24.3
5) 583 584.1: -0.04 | 25.3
